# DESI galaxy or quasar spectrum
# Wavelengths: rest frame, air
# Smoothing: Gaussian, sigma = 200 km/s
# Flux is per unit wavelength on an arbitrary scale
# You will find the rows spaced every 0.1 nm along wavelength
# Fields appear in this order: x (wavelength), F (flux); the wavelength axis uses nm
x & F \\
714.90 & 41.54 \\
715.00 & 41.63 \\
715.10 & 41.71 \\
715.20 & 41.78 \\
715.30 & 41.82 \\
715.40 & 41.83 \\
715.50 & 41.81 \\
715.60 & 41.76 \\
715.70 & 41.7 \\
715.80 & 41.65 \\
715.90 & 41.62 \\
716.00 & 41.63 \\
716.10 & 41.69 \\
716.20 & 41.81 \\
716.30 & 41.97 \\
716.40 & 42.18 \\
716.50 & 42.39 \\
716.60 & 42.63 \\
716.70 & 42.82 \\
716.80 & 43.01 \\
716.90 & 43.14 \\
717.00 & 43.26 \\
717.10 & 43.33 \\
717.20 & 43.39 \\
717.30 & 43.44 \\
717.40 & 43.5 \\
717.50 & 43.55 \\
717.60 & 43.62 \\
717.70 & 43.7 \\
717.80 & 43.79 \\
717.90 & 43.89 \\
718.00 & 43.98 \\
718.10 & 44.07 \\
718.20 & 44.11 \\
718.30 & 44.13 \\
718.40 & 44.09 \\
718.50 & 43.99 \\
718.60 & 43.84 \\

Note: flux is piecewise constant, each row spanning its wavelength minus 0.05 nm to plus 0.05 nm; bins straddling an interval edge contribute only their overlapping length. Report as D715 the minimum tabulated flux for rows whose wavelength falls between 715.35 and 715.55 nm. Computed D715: 41.81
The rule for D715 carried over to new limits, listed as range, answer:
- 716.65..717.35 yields 42.82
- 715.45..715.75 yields 41.7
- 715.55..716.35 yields 41.62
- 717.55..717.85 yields 43.62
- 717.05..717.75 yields 43.33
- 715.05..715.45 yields 41.71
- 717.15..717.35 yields 43.39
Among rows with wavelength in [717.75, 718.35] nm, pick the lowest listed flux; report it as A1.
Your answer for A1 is 43.79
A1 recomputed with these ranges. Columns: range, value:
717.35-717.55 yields 43.5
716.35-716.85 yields 42.18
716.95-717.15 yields 43.26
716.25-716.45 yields 41.97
